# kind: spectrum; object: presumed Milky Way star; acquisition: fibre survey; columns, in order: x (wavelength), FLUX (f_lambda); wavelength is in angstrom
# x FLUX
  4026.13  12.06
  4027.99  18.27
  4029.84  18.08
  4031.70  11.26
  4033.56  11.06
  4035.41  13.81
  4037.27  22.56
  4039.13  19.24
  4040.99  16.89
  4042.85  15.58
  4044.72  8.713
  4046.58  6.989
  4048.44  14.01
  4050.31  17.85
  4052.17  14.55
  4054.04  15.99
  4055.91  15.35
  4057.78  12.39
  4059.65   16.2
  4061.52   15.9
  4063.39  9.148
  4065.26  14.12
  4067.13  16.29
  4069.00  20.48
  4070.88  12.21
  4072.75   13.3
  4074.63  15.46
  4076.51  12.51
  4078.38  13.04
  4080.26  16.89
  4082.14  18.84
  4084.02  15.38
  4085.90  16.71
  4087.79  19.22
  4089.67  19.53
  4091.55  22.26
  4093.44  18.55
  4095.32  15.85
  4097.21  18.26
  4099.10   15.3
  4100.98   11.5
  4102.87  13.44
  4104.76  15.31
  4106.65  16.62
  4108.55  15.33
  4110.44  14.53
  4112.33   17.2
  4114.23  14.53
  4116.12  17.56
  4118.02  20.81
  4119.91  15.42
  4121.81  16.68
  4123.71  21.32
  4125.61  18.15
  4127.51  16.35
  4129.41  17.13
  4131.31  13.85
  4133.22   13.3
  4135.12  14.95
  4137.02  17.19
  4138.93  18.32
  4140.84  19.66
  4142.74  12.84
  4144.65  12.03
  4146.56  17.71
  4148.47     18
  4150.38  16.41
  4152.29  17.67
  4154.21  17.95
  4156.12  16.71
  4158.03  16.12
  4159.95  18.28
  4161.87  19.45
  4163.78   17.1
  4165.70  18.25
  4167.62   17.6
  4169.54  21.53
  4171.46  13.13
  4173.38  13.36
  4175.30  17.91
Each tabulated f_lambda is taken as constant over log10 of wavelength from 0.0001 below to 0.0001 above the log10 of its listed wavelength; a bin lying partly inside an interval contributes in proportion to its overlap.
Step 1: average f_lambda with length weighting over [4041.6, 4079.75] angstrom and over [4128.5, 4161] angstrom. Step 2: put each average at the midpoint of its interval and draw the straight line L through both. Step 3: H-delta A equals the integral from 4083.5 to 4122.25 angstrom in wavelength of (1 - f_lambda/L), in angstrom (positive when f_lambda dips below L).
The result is -3.8 angstrom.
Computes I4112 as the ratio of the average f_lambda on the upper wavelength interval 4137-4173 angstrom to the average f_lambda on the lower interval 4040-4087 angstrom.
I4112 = 1.2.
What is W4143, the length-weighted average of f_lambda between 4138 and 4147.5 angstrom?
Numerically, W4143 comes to 16.1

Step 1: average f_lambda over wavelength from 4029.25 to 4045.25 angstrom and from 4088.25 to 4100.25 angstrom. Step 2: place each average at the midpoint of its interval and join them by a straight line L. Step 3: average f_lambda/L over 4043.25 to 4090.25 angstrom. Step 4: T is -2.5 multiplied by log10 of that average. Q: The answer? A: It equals 0.14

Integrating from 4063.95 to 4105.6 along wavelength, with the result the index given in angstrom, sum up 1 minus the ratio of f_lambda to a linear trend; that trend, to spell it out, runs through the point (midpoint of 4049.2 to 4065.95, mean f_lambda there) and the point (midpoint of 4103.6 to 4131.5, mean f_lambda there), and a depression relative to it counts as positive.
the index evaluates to -1.2 angstrom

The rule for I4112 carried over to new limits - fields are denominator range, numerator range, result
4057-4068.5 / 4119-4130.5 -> 1.22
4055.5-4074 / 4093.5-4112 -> 1.06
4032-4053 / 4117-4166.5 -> 1.17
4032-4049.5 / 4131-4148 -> 1.10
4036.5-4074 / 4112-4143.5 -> 1.13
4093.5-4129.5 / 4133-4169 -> 1.03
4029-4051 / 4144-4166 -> 1.18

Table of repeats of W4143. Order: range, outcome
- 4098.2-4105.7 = 13.9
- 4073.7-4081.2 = 14.5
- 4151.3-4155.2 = 17.8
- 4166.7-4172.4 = 17.4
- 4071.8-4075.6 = 14.3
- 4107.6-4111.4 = 14.9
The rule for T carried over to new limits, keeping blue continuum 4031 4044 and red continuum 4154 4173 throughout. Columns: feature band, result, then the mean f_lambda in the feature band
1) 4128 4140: 0.081 mag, 15.8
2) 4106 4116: 0.066 mag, 15.8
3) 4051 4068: 0.111 mag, 14.5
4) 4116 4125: -0.095 mag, 18.4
